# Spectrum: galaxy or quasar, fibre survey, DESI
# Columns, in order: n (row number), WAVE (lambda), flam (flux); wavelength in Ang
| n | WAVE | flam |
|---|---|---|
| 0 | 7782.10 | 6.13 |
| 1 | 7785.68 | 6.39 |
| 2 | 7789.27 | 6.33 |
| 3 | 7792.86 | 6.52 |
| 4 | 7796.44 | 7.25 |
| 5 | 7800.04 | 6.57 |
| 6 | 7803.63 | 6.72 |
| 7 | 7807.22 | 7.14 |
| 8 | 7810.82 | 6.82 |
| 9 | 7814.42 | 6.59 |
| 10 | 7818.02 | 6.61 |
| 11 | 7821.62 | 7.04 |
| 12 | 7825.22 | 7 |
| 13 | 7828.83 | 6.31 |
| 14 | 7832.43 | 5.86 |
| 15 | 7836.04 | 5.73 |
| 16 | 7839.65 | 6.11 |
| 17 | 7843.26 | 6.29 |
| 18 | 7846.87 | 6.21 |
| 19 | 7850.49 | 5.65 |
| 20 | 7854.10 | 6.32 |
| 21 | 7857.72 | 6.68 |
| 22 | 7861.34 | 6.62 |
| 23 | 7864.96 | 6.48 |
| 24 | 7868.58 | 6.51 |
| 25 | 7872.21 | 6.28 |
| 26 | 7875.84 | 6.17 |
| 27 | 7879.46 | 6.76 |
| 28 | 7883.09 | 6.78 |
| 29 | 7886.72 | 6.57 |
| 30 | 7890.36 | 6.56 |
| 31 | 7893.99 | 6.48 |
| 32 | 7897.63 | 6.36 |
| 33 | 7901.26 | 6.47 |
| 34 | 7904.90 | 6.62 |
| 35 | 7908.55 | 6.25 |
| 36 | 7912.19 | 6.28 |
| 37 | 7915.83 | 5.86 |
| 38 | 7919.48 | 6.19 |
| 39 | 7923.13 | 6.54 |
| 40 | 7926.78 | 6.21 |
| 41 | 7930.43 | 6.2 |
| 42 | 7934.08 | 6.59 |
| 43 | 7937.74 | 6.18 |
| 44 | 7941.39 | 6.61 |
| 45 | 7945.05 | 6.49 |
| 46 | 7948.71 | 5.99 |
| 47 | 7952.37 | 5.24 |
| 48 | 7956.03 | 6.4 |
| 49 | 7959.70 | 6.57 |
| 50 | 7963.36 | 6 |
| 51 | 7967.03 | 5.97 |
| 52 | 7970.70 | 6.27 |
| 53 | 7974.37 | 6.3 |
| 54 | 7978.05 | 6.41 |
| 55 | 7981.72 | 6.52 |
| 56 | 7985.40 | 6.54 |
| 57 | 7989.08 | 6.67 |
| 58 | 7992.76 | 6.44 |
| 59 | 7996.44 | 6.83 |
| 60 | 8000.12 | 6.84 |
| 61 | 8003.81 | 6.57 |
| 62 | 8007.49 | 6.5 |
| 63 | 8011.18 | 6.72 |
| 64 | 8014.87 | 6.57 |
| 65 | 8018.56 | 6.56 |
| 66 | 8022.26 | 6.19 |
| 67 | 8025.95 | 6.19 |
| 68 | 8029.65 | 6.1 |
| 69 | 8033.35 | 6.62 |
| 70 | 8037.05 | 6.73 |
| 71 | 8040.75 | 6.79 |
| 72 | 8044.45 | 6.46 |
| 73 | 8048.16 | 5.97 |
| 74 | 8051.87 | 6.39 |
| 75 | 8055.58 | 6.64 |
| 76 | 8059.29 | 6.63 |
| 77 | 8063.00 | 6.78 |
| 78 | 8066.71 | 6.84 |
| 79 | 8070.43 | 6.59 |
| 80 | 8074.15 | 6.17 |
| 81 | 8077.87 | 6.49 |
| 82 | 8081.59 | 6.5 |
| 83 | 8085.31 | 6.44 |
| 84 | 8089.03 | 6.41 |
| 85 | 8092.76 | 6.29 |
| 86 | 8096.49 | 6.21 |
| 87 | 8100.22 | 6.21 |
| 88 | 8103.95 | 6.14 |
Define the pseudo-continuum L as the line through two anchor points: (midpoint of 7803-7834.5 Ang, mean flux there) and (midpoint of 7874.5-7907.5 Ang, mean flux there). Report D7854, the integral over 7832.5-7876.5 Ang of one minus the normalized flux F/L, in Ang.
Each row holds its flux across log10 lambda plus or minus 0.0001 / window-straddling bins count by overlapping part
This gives 2.4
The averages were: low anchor 6.67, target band 6.24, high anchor 6.53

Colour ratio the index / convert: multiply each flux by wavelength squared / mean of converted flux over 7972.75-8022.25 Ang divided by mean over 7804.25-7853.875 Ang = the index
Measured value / 1.07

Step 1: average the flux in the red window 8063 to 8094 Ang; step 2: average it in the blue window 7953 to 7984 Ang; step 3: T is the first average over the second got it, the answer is 1.04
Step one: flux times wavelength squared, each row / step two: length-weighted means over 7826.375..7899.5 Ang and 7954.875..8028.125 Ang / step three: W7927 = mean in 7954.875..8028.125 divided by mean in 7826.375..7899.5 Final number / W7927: 1.05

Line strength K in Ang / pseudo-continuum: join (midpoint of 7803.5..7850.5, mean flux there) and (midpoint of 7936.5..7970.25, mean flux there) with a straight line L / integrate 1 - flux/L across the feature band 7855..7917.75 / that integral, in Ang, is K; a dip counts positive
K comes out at -1.3 Ang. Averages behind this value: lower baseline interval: 6.45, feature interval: 6.45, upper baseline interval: 6.17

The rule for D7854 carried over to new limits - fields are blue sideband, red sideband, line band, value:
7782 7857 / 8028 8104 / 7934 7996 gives 1.4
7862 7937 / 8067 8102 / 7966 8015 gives -0.9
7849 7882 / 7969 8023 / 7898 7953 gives 1.6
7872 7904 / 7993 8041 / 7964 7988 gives 0.7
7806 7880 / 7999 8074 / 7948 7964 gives 1.1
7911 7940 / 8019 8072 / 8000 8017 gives -0.5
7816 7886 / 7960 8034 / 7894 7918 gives 0.4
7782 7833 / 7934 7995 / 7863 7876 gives 0.3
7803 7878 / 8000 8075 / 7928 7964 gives 1.3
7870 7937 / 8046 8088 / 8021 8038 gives 0.3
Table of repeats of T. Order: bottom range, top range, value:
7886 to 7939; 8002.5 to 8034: 1.01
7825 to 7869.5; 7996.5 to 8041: 1.04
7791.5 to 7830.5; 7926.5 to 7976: 0.92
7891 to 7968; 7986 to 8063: 1.04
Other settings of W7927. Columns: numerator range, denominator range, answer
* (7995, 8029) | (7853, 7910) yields 1.04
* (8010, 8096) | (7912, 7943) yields 1.06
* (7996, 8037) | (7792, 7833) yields 1.02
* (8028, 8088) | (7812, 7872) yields 1.08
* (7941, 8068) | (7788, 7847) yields 1.03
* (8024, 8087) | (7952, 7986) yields 1.06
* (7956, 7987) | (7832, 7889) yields 1.03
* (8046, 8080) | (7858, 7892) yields 1.04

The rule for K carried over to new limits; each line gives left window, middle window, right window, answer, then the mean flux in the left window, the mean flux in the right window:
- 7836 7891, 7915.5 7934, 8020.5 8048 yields 0.4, 6.37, 6.41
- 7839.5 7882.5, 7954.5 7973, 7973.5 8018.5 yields 0.8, 6.36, 6.58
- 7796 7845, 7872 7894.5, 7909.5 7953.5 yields -0.6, 6.55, 6.22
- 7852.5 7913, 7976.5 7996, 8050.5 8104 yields -0.2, 6.49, 6.46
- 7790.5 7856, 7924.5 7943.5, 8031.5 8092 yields 0.4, 6.48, 6.52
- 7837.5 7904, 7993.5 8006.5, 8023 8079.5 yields -0.5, 6.41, 6.49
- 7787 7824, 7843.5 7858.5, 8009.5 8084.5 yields 1.2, 6.76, 6.49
